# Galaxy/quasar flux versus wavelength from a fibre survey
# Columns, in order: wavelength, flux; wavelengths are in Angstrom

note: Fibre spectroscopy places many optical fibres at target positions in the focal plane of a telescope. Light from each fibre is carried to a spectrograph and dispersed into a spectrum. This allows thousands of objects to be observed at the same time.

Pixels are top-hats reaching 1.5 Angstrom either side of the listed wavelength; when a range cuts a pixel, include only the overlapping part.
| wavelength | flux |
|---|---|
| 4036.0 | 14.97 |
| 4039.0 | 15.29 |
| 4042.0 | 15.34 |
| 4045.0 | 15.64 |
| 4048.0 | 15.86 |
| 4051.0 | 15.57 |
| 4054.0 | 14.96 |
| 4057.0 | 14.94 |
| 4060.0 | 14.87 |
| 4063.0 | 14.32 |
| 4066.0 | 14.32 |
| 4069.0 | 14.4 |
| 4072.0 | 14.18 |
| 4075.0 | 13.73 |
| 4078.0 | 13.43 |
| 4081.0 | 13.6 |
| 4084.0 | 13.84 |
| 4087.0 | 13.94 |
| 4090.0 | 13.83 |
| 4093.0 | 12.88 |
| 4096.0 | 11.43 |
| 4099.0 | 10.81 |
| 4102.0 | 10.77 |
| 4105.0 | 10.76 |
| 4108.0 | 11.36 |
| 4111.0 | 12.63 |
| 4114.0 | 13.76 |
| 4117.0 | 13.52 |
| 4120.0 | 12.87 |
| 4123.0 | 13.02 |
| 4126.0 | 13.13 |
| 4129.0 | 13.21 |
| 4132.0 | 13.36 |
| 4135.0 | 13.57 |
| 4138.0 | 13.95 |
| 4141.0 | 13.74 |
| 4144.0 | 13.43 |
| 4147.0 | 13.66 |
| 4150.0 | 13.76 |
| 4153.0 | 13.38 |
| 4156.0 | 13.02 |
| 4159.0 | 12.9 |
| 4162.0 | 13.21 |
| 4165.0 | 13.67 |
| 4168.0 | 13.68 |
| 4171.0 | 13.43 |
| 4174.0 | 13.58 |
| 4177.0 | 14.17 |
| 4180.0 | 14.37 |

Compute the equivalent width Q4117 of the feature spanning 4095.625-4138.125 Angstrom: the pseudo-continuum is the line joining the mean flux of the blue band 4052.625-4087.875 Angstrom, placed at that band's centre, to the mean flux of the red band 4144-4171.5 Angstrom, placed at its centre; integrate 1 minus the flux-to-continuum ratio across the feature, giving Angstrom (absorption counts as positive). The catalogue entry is 3.9 Angstrom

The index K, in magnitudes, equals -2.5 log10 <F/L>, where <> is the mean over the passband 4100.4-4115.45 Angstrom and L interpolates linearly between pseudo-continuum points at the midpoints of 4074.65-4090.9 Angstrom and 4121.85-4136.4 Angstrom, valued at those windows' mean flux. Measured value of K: 0.14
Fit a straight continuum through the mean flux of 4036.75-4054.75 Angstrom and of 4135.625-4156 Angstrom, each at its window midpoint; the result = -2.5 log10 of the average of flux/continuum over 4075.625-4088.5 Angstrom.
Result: 0.08 mag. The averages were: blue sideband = 15.4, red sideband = 13.6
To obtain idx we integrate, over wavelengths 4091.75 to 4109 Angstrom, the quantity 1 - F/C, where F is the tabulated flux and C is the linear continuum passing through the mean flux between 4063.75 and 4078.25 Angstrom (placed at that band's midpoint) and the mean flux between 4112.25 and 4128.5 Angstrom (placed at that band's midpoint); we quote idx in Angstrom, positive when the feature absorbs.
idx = 2.9 Angstrom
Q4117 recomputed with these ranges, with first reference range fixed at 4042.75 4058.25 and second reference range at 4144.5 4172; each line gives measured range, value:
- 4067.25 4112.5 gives 5.9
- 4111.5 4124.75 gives 0.9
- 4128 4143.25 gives 0.3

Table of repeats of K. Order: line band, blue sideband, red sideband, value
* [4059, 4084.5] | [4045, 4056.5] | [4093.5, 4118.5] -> 0.002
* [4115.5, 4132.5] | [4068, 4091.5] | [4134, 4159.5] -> 0.037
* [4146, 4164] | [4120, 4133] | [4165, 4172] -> 0.010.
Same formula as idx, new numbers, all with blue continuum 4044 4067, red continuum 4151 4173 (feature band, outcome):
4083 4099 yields 1.72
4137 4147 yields -0.02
